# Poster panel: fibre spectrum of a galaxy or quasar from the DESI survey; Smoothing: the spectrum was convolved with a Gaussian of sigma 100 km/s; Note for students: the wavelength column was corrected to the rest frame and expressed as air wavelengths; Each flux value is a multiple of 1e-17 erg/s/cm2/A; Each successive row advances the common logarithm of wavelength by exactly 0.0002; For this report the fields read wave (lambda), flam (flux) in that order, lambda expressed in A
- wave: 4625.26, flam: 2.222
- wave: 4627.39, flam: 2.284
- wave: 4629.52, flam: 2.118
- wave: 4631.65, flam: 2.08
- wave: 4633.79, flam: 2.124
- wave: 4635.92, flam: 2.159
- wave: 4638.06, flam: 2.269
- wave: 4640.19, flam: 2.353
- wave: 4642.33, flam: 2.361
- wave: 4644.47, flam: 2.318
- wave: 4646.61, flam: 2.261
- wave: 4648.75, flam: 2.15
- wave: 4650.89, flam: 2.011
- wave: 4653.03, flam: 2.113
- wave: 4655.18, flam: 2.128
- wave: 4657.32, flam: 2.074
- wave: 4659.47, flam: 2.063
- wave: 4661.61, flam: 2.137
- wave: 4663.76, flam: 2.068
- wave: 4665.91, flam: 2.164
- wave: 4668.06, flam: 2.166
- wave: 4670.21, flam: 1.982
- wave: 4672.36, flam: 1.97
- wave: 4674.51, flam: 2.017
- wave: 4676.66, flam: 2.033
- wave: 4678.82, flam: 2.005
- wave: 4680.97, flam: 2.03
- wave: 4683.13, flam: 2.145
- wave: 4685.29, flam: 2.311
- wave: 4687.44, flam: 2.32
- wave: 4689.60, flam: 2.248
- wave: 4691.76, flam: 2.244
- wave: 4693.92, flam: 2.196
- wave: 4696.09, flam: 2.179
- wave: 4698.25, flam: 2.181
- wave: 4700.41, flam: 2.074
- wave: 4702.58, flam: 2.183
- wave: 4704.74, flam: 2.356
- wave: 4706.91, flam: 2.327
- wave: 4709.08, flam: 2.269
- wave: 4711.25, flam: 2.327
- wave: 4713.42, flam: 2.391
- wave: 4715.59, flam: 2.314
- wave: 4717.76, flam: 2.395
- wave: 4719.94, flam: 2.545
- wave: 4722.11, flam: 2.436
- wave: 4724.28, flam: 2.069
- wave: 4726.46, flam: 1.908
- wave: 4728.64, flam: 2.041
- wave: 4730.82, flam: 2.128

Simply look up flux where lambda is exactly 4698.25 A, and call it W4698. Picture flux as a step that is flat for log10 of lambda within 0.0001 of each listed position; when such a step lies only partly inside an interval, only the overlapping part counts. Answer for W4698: 2.181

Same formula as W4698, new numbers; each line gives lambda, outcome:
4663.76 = 2.068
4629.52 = 2.118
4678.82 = 2.005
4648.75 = 2.15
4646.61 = 2.261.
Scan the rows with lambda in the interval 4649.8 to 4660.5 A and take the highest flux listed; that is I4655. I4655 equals 2.128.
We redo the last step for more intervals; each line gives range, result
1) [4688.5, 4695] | 2.248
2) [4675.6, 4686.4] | 2.311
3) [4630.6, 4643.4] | 2.361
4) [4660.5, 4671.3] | 2.166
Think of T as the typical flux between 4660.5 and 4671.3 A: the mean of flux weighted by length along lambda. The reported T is 2.1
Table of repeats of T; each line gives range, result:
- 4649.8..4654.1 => 2.06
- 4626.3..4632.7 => 2.16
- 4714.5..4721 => 2.42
